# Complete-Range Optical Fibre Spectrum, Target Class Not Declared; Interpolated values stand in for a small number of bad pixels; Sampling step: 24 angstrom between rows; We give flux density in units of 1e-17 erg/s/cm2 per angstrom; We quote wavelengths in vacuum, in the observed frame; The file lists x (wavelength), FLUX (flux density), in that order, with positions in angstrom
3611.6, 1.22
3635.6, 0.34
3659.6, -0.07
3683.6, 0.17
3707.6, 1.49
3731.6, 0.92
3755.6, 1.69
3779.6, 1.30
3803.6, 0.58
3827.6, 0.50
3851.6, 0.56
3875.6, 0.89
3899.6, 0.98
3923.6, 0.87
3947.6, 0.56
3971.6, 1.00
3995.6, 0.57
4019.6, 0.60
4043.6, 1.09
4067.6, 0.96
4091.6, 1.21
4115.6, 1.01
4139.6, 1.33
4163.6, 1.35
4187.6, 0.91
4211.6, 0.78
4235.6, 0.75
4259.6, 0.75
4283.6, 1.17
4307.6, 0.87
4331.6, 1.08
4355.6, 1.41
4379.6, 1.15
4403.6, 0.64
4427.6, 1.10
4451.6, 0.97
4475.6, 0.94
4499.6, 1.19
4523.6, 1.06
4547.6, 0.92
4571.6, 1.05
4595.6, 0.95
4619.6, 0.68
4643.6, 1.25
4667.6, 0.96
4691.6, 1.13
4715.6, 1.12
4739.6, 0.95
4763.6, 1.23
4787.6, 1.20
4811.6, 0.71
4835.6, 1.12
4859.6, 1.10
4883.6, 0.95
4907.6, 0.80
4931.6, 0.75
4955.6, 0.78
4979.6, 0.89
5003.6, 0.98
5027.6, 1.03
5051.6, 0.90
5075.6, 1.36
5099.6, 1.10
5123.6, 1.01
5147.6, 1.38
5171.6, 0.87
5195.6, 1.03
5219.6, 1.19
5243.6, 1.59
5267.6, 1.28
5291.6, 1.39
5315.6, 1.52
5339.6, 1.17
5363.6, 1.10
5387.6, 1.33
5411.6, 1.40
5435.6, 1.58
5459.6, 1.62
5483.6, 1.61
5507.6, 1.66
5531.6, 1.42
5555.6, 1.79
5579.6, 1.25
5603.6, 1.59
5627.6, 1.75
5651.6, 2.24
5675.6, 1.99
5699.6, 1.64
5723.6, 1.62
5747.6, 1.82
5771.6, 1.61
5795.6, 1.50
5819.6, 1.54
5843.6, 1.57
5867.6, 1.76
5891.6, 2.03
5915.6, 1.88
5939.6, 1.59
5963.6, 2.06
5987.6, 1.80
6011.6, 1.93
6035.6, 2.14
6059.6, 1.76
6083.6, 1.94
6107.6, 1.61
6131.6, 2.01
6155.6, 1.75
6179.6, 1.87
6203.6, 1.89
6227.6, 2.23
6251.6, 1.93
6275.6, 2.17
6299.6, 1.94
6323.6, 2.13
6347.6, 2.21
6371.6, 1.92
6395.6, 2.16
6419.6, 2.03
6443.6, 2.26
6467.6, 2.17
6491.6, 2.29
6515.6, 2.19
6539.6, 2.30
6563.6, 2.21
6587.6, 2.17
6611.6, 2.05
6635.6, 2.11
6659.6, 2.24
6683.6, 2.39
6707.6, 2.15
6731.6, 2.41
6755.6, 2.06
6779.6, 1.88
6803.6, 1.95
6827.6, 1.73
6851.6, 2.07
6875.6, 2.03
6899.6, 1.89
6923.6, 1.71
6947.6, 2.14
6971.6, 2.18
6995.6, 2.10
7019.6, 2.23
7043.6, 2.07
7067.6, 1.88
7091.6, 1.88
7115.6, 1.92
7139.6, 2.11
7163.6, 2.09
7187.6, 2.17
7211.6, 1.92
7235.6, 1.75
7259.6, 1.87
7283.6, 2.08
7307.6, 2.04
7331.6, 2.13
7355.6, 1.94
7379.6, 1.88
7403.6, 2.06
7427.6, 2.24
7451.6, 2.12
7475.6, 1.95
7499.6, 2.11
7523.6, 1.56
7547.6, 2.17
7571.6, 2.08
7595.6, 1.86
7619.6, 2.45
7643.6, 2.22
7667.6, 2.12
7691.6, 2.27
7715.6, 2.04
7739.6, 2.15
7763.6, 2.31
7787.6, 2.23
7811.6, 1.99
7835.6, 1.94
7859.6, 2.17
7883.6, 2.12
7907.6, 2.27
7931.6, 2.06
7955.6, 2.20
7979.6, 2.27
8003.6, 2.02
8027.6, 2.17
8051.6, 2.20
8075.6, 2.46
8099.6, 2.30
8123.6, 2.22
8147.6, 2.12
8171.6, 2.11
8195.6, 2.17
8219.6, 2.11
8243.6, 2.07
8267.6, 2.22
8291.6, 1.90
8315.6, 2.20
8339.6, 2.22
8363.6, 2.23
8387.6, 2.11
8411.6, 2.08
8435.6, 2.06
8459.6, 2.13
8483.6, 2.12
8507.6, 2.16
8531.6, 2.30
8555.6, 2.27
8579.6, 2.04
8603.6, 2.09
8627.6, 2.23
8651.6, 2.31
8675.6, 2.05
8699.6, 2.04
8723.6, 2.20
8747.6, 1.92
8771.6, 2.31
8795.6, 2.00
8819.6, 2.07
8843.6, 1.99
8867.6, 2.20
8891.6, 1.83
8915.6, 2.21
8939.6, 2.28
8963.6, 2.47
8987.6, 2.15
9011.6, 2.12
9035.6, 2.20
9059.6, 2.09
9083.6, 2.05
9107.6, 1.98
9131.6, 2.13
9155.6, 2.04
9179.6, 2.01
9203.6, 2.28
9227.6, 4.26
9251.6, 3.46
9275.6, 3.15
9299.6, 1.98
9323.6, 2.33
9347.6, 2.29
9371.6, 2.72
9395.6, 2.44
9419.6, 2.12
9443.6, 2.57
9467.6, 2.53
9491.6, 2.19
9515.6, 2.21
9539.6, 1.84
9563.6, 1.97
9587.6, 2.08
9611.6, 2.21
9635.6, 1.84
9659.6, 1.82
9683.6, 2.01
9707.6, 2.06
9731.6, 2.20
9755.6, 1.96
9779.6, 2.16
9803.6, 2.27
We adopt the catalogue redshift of 0.41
